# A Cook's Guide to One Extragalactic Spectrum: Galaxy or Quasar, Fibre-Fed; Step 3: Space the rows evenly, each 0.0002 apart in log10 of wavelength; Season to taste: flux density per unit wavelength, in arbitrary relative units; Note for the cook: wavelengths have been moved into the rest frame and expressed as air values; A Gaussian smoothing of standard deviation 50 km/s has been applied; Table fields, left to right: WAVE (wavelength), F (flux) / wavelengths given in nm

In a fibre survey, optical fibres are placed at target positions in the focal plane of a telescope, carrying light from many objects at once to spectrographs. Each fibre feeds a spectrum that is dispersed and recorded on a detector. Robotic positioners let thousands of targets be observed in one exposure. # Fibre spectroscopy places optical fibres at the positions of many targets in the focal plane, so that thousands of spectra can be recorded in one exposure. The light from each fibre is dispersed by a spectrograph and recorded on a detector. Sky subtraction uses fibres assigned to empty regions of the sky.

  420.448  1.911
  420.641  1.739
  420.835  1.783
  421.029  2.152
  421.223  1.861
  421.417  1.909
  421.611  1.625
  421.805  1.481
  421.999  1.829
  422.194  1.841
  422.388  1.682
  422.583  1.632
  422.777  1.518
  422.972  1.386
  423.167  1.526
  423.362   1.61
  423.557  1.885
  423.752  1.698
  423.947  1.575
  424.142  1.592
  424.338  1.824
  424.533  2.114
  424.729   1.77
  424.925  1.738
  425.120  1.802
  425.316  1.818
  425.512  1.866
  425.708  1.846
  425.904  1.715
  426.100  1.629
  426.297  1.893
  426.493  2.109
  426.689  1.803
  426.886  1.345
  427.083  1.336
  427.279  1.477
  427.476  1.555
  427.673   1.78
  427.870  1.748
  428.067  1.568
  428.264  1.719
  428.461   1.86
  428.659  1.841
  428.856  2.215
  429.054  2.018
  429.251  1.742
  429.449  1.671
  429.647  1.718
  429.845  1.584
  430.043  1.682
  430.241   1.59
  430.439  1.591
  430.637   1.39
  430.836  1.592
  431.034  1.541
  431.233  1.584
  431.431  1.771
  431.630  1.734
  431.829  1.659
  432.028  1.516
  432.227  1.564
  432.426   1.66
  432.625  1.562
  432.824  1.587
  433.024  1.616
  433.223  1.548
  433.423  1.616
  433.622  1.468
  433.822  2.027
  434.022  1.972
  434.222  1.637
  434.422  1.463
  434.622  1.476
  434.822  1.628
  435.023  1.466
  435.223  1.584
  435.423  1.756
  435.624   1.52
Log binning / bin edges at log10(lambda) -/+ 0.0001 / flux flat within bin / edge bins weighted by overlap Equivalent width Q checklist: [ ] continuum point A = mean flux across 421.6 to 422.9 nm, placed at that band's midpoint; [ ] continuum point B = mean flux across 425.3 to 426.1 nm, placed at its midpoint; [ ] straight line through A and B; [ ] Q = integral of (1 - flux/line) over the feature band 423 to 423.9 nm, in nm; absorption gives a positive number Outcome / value 0.03 nm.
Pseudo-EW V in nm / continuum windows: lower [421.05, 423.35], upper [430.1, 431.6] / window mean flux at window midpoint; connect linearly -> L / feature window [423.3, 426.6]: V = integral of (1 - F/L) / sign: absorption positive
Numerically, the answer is -0.29 nm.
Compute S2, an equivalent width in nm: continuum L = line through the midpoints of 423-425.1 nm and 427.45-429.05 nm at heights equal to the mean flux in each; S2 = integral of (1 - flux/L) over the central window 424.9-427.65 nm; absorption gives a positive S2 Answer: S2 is 0.09 nm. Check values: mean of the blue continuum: 1.72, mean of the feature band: 1.71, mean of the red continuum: 1.81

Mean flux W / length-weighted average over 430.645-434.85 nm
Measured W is 1.62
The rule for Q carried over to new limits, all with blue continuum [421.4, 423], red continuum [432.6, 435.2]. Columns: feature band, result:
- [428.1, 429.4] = -0.189 nm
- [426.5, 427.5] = 0.053 nm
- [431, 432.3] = -0.002 nm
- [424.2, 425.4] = -0.137 nm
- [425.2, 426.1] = -0.080 nm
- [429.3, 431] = 0.029 nm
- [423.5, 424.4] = -0.029 nm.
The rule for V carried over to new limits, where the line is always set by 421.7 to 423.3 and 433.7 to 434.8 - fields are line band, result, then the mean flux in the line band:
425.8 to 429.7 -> -0.20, 1.74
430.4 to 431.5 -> 0.07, 1.57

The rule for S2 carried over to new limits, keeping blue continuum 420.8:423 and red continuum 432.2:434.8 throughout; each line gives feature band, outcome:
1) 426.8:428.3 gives 0.109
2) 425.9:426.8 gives -0.074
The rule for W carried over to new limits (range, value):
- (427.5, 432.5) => 1.69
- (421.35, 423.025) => 1.66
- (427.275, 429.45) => 1.78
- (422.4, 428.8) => 1.71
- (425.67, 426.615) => 1.84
